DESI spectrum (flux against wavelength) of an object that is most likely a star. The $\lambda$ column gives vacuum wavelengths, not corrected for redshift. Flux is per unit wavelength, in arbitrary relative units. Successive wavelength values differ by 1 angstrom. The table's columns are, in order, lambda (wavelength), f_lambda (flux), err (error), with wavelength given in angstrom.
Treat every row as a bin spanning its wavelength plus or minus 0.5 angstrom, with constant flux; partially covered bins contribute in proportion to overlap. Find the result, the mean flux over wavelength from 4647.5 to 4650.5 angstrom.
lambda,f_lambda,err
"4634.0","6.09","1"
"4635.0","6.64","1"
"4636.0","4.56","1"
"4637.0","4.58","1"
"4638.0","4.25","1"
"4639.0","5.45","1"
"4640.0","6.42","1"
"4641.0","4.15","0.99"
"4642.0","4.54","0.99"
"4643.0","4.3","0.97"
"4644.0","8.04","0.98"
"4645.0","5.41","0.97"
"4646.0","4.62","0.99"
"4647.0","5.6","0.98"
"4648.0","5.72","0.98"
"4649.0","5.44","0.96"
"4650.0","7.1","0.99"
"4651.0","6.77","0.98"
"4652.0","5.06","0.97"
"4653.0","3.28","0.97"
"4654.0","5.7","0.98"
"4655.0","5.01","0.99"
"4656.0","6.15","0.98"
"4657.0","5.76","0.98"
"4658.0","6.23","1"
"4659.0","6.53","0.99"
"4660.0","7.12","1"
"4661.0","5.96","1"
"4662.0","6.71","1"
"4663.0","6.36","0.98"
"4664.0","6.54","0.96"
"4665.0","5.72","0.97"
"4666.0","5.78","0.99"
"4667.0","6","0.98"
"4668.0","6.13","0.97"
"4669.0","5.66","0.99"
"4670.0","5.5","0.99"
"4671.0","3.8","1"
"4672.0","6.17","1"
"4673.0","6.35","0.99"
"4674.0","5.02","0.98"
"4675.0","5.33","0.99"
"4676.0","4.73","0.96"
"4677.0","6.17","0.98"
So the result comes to 6.09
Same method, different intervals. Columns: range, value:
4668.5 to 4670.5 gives 5.58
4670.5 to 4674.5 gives 5.33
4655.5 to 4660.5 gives 6.36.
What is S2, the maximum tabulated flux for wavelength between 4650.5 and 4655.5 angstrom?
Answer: 6.77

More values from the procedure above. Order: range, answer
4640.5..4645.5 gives 8.04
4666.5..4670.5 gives 6.13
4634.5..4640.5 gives 6.64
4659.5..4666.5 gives 7.12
